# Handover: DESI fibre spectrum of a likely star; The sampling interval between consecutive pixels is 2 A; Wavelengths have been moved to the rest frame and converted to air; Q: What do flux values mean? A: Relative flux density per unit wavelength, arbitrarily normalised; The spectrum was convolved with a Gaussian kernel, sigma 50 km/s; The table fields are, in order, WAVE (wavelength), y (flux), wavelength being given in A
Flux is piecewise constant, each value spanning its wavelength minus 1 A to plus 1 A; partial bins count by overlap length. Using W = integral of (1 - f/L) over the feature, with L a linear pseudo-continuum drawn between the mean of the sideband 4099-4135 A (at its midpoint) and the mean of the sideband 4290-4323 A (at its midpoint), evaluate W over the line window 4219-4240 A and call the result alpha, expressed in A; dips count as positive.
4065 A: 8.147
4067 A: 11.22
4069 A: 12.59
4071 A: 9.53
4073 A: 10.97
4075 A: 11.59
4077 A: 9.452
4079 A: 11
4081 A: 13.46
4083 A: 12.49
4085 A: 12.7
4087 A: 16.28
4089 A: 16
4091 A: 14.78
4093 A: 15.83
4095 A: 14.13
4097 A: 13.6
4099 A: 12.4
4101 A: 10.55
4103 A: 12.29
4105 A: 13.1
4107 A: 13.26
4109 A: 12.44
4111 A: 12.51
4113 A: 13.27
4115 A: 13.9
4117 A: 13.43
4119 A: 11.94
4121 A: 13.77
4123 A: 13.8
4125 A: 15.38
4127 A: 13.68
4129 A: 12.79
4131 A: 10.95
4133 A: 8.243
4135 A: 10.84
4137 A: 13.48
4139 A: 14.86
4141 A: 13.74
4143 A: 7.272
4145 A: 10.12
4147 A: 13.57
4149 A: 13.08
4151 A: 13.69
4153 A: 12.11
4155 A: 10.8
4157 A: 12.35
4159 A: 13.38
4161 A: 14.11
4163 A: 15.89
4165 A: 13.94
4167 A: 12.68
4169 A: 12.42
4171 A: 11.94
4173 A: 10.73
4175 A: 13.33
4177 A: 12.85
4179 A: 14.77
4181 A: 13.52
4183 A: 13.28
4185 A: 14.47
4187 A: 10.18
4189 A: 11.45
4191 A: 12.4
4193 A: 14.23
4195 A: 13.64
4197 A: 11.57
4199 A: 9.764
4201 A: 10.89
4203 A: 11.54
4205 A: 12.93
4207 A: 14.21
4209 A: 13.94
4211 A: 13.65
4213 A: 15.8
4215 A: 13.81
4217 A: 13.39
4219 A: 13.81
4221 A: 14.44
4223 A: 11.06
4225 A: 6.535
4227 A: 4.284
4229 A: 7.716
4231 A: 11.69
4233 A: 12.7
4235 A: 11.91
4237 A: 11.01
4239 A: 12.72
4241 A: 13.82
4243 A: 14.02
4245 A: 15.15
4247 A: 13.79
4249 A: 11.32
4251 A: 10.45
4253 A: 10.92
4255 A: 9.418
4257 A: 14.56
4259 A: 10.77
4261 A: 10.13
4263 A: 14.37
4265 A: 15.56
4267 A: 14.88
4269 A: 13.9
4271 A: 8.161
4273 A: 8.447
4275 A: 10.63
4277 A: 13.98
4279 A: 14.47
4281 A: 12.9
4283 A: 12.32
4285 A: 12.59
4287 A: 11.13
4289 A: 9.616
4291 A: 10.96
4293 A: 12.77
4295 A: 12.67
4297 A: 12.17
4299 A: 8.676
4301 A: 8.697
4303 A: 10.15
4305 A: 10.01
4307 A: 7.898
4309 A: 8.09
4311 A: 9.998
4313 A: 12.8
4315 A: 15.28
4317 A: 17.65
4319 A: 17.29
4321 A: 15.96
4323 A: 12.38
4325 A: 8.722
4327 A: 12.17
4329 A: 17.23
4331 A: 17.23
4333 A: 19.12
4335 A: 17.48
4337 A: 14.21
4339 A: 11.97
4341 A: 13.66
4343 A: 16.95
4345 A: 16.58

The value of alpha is 2.8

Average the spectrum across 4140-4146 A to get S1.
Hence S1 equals 10.4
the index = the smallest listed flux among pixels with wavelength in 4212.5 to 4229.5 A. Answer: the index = 4.284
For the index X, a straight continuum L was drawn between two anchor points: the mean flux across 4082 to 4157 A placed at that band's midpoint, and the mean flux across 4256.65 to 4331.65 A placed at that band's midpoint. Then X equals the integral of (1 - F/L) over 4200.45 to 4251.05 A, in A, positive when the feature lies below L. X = 1.1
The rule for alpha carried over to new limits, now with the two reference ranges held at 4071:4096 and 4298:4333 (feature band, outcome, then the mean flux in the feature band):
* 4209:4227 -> 0.5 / 12.4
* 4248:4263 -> 1.6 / 11.3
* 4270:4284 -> 1.2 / 11.6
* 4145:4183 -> -0.3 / 13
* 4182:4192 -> 0.4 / 12.4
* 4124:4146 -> 1.7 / 11.9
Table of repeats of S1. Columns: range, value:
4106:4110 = 12.8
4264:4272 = 13.1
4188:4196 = 12.9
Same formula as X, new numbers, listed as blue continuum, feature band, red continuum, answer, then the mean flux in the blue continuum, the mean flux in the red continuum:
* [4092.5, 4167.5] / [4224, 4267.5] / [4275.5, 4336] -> 3.7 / 12.8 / 12.7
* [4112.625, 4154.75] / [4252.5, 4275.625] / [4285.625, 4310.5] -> -2.4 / 12.5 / 10.3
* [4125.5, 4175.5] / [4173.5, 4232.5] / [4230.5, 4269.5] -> 1.4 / 12.4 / 12.7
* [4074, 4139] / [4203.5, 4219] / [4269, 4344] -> -1.3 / 12.9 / 12.6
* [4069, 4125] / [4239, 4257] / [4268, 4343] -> 0.3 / 12.9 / 12.6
